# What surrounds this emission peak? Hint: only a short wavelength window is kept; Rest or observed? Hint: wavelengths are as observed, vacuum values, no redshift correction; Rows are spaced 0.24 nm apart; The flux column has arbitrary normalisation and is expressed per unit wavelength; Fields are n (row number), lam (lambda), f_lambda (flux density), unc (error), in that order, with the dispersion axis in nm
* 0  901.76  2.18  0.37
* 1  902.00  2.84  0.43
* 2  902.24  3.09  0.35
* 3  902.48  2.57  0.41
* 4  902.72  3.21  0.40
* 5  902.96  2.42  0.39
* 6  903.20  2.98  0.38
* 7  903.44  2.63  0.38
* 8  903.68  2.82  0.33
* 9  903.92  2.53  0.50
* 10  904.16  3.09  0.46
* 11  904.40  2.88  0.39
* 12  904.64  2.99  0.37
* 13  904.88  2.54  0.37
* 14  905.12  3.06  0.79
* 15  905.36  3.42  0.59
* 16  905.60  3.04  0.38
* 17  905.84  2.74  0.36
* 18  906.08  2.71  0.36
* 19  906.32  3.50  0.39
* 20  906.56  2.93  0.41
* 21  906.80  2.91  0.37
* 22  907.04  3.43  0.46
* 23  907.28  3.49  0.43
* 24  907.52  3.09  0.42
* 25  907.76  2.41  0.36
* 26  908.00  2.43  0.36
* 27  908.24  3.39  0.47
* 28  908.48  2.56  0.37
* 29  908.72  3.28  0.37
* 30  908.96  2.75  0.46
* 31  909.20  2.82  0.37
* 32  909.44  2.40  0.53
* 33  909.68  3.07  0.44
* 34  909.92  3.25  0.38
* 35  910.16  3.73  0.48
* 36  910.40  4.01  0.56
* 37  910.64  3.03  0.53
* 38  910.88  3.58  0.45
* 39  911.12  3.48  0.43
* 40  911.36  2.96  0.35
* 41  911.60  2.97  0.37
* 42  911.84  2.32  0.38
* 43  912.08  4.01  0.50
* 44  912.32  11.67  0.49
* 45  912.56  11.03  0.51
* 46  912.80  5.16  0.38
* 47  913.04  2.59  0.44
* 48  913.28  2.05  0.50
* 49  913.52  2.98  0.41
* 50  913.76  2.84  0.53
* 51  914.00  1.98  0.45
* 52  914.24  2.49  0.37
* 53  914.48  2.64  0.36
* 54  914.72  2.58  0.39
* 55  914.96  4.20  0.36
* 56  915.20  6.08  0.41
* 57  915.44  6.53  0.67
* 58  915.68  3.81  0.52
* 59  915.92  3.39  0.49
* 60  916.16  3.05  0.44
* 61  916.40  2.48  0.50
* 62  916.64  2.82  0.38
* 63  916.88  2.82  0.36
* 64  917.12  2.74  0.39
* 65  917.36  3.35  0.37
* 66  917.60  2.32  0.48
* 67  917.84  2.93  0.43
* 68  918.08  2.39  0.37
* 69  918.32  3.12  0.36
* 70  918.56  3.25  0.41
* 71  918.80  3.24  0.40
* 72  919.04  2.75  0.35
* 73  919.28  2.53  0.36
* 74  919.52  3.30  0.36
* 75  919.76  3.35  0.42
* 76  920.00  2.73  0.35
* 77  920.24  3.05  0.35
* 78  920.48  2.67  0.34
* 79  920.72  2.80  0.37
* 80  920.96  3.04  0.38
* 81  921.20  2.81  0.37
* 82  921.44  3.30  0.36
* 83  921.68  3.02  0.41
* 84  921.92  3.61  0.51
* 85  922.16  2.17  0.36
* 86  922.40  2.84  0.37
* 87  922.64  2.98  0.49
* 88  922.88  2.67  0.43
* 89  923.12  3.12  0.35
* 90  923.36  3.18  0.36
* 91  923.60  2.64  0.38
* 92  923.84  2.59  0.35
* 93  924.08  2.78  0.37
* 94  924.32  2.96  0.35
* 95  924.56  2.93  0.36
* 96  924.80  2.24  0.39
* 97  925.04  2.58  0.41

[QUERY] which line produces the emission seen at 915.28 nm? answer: [N II]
